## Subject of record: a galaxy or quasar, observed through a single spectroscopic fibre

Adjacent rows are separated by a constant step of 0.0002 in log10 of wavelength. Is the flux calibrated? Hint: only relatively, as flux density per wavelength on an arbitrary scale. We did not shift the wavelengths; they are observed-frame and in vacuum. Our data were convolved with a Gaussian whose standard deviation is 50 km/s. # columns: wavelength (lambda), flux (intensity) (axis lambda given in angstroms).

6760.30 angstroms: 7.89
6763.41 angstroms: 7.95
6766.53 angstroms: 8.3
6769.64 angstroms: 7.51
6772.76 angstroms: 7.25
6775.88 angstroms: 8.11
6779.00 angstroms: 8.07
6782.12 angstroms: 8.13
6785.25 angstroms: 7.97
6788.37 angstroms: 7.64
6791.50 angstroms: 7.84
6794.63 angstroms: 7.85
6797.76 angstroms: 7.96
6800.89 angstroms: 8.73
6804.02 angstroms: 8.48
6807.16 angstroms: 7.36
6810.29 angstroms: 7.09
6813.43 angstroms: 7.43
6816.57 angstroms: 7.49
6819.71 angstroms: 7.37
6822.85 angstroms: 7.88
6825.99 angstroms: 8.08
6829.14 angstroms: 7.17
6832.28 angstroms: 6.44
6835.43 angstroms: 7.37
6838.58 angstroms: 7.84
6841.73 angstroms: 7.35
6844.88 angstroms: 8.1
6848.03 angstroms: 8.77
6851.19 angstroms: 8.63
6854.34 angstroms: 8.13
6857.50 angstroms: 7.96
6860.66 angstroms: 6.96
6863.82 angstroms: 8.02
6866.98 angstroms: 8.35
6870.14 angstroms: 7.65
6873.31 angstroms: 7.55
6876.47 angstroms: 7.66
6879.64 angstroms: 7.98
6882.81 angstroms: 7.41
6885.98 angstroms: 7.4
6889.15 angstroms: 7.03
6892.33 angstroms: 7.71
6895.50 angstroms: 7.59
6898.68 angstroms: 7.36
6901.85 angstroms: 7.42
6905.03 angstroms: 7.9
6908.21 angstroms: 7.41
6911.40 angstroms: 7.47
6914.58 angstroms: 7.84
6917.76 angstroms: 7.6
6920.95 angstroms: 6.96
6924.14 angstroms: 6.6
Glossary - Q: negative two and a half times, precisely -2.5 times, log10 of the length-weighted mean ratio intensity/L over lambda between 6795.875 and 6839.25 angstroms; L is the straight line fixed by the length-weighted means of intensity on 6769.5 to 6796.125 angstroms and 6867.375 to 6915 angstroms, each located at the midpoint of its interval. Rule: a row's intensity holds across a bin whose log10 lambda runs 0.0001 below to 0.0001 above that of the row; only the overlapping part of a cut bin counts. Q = 0.02 mag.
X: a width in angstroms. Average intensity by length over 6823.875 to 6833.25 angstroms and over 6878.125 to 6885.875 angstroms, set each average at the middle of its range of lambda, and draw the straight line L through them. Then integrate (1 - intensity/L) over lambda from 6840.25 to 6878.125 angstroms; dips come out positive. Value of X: -2.2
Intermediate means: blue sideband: 7.32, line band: 7.93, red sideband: 7.64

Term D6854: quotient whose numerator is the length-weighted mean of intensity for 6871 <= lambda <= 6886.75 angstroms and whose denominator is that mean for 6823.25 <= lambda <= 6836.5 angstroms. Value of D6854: 1.0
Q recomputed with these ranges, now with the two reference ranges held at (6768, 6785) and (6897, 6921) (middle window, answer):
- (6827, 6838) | 0.09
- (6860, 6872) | -0.02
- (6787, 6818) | 0.00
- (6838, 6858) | -0.06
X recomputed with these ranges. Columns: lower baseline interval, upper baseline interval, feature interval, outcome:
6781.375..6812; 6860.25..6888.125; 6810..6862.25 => 0.8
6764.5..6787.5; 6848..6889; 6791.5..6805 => -0.5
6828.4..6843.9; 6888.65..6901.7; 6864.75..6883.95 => -1.0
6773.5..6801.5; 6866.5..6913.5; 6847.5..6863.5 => -0.7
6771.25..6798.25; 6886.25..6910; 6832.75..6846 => 0.2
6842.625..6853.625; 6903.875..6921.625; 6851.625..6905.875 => 2.2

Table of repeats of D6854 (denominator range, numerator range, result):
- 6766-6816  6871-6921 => 0.96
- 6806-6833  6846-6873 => 1.09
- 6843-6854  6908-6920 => 0.90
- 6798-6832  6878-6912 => 0.98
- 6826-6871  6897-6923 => 0.96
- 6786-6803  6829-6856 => 0.97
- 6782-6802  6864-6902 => 0.95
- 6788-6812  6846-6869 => 1.03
